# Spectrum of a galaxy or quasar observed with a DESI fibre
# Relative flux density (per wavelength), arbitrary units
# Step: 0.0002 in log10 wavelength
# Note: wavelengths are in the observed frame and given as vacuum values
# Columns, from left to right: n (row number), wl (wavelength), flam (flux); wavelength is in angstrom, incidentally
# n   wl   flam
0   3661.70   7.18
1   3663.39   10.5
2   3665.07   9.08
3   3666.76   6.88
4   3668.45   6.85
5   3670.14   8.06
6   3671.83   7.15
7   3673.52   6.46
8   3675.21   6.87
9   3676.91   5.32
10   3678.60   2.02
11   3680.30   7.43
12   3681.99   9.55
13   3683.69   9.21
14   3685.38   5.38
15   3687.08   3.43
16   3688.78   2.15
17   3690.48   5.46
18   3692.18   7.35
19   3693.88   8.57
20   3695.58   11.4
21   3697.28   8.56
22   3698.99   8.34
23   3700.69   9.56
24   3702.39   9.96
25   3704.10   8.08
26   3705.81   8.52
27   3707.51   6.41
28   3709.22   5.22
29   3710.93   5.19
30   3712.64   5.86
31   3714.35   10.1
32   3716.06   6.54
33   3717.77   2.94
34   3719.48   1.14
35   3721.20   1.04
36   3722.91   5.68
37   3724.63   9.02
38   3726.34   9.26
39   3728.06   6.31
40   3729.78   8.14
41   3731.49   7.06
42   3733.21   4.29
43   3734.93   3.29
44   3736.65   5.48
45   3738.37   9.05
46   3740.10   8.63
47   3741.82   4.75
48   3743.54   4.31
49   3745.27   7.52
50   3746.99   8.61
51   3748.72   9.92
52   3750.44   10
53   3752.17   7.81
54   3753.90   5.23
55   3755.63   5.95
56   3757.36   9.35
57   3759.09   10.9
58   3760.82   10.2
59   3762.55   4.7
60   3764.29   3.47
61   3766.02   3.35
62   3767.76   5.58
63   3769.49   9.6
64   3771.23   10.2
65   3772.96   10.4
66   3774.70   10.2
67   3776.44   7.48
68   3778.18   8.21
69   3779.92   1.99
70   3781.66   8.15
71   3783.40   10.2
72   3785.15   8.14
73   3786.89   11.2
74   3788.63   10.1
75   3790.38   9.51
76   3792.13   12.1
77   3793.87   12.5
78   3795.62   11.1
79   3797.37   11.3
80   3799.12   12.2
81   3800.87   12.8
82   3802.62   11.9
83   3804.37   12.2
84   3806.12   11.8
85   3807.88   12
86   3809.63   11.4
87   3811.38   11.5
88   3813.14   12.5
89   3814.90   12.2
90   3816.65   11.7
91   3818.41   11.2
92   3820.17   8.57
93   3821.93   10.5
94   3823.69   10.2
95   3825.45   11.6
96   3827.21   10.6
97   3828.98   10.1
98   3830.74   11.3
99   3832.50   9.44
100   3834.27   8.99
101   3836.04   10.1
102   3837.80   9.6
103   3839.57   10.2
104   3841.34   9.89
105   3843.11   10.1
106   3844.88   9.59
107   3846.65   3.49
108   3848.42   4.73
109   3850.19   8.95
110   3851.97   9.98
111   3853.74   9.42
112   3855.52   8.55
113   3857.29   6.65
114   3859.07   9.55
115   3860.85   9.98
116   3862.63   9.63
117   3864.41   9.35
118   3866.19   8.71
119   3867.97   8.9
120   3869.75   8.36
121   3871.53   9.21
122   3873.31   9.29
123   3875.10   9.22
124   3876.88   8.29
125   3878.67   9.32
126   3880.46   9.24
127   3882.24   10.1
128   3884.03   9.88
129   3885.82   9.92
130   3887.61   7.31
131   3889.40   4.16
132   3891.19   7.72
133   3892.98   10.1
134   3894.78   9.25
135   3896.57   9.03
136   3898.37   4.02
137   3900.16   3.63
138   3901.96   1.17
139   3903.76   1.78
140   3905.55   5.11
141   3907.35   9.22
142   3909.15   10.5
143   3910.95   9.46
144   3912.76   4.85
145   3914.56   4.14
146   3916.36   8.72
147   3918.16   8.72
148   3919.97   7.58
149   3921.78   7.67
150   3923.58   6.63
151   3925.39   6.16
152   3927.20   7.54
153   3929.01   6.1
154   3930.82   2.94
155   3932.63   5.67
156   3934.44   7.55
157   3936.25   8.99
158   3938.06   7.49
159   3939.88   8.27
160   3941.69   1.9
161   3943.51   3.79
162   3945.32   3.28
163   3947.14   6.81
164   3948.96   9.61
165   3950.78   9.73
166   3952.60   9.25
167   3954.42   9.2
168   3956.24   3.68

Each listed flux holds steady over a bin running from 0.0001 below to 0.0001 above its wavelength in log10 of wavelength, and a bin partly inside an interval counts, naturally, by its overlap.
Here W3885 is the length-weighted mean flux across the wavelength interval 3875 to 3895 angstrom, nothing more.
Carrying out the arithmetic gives 8.67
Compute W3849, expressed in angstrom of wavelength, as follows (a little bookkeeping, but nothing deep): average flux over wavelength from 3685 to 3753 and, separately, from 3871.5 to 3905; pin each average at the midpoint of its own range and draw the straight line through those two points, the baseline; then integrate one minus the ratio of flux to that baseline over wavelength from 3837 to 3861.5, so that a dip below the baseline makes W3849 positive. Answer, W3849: -4.5 angstrom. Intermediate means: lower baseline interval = 6.77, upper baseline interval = 7.43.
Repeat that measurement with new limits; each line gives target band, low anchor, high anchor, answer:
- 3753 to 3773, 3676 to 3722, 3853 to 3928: -1.06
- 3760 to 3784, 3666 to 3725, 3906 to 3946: -2.70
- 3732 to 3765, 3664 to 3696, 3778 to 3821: 7.25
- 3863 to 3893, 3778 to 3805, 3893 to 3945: -4.37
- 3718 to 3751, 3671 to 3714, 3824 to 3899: 4.76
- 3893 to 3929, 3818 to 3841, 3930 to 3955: 4.67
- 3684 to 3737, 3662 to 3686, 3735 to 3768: 4.84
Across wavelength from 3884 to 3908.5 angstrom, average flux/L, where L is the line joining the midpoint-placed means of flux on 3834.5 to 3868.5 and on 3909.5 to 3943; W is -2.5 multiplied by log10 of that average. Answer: 0.17 mag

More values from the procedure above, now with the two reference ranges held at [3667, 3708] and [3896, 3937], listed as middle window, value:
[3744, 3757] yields -0.126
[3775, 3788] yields -0.177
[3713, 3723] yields 0.479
